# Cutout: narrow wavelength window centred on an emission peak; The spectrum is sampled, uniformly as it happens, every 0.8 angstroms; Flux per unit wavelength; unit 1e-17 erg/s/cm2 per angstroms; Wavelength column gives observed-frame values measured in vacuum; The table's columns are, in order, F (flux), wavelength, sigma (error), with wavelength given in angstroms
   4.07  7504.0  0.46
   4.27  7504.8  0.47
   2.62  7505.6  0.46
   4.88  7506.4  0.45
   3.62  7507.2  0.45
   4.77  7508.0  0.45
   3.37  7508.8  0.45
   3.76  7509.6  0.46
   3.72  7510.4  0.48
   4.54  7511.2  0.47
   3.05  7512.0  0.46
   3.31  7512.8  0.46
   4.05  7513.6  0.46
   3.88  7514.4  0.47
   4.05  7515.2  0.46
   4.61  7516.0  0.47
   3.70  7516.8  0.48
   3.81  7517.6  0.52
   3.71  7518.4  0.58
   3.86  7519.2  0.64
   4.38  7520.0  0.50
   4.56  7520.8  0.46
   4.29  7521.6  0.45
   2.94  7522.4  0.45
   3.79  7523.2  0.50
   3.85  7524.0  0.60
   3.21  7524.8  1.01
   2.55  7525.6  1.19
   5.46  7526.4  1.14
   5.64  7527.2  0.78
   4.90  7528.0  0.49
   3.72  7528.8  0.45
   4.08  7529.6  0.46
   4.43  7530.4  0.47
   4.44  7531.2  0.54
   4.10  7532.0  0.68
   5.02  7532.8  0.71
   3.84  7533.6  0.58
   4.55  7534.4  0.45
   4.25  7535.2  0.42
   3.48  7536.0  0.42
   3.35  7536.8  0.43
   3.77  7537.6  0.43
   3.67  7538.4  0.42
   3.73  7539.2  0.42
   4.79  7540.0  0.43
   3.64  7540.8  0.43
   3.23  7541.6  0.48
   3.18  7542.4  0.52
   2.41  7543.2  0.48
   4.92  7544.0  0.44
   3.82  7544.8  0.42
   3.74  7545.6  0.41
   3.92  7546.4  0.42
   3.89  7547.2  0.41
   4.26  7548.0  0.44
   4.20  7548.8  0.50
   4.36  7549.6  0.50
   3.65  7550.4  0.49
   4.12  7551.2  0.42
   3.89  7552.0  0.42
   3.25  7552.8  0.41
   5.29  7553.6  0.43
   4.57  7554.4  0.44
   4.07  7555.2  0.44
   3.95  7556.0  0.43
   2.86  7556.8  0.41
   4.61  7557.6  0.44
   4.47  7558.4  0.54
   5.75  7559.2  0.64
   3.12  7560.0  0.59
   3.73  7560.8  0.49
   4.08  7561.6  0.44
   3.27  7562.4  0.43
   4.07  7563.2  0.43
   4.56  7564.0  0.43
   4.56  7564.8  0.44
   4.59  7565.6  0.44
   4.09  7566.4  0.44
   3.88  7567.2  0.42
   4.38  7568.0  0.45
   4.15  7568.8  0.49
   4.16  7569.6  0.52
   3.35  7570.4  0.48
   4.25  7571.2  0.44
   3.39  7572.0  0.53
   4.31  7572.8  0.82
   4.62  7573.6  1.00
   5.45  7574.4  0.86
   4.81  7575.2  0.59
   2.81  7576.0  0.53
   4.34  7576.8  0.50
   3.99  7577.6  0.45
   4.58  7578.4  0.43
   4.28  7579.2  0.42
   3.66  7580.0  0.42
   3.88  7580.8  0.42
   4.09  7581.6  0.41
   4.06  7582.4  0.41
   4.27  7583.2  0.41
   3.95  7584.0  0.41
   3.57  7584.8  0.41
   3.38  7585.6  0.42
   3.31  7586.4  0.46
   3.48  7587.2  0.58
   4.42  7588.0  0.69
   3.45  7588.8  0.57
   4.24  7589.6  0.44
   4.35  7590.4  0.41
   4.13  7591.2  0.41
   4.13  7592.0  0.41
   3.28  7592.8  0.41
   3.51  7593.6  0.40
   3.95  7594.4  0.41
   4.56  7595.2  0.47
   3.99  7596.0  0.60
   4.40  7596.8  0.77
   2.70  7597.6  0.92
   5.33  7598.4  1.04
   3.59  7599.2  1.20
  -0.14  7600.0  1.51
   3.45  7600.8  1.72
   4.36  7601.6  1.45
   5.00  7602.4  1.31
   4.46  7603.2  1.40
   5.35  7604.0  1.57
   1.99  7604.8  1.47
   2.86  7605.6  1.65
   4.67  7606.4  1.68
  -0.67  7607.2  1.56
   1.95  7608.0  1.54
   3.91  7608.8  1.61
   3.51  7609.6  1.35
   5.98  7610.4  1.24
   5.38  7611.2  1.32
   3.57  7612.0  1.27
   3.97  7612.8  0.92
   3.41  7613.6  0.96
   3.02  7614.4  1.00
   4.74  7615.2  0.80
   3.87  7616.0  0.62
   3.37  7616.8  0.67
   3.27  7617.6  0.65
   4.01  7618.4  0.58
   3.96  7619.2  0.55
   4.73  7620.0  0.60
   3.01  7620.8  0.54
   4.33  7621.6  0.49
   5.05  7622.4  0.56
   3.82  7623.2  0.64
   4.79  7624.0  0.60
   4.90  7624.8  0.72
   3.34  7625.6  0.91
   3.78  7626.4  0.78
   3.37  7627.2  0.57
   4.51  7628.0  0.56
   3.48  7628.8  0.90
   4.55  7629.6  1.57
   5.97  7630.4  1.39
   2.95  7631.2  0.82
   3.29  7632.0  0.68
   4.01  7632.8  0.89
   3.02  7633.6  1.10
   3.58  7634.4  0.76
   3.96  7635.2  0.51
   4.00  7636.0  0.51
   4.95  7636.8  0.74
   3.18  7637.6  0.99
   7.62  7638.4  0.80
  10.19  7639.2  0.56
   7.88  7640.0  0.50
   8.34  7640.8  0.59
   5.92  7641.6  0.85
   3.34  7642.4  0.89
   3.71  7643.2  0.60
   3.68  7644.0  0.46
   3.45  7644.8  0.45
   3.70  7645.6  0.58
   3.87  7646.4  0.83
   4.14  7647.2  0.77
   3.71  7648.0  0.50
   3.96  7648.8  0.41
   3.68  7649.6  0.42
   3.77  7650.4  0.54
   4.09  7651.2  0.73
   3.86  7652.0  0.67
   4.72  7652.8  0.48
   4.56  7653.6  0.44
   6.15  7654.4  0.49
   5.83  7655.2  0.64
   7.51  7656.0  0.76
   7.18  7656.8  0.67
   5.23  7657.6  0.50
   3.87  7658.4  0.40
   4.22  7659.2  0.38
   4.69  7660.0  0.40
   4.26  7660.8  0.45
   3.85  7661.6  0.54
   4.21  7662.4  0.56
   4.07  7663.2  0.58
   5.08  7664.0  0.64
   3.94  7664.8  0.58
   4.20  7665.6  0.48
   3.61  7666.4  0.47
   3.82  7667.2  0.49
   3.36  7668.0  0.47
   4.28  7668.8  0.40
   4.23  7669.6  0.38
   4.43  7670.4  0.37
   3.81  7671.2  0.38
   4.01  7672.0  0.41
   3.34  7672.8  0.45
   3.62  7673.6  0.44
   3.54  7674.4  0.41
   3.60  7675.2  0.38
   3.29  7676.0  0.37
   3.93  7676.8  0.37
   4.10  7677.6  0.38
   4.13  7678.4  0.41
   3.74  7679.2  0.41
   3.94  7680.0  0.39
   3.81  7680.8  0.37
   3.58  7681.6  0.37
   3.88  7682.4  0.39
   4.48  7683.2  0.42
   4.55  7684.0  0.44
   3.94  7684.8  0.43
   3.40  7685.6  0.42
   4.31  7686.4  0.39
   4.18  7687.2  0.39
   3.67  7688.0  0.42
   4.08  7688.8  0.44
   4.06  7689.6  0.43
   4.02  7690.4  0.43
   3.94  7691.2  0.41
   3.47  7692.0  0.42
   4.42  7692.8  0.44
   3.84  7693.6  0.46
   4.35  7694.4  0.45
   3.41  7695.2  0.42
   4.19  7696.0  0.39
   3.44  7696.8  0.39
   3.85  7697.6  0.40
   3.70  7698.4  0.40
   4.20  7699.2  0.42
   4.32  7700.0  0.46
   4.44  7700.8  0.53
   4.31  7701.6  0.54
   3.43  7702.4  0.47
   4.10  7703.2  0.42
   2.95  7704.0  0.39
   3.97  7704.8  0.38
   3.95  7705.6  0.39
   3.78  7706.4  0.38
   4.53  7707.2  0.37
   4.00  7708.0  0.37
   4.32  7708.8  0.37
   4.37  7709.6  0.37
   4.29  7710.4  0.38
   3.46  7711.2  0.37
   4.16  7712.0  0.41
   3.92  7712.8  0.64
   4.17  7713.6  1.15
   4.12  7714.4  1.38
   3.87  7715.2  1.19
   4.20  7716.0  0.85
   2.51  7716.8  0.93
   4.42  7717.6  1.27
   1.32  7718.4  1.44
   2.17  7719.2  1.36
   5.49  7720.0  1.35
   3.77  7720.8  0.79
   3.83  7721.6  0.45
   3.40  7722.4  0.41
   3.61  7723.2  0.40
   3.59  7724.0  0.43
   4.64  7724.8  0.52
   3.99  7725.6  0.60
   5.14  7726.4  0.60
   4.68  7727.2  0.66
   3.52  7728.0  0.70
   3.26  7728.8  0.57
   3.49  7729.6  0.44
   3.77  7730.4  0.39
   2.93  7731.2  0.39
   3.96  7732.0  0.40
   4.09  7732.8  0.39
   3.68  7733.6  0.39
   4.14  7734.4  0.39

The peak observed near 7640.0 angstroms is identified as [S II]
